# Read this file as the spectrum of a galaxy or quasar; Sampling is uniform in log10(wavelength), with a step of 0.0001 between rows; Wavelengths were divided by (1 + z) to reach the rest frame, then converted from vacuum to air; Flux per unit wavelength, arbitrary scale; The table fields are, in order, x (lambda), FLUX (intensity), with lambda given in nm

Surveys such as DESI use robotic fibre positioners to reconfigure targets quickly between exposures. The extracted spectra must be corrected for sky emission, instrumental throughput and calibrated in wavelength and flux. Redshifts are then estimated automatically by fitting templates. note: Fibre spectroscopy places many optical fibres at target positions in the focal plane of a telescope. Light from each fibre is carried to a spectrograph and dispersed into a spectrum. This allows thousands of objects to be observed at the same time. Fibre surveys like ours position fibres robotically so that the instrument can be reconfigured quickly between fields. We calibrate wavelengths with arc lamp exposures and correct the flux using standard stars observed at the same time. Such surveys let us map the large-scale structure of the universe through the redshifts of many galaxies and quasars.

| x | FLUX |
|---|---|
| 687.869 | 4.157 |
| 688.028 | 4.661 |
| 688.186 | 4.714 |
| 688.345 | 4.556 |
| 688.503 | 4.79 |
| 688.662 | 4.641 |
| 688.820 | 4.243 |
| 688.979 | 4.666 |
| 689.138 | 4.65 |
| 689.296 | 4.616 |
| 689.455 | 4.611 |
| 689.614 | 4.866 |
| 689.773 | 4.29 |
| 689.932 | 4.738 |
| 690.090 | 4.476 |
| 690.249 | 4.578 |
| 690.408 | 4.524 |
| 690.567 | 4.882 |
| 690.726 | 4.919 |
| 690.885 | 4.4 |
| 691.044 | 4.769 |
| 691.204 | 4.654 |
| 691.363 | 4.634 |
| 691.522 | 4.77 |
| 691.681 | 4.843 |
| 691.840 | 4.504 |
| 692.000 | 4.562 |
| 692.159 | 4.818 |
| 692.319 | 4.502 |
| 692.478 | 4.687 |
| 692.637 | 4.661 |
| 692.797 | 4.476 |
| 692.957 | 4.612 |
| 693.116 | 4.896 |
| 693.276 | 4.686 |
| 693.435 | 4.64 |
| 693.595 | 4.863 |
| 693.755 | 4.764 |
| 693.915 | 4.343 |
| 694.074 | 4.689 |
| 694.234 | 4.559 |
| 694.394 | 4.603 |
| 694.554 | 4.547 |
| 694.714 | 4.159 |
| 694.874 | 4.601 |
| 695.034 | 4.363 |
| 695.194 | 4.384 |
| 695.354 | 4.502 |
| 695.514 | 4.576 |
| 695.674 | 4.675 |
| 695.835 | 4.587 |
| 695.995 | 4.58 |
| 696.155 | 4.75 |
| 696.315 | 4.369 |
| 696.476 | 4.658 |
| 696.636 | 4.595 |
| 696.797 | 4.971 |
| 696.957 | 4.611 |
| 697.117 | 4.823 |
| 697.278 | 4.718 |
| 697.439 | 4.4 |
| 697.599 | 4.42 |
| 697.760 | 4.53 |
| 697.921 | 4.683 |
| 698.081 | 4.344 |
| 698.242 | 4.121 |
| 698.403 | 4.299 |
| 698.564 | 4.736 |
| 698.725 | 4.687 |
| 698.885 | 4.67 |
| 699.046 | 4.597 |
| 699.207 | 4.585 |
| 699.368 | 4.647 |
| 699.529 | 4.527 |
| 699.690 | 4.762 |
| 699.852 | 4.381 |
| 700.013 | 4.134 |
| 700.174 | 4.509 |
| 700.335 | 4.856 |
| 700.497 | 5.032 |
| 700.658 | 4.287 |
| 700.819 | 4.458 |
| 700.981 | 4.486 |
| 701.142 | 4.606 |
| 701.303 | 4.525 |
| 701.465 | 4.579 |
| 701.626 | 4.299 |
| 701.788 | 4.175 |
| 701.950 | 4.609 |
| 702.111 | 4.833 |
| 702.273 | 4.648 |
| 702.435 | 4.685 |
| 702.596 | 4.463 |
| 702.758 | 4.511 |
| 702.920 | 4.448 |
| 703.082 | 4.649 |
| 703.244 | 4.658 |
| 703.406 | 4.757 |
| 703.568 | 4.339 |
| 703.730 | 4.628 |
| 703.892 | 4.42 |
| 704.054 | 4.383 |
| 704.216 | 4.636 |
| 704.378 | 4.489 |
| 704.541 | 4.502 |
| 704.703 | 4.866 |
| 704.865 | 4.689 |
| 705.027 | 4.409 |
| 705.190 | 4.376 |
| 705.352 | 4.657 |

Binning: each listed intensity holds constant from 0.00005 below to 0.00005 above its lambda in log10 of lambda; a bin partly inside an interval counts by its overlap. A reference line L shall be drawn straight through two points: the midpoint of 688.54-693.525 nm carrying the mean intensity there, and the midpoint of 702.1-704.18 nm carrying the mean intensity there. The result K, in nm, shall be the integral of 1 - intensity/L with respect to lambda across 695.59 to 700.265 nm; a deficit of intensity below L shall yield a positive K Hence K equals 0.03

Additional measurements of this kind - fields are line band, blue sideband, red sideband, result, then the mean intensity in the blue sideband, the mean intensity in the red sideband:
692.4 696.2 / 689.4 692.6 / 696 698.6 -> 0.012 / 4.65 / 4.56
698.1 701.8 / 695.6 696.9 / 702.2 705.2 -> 0.064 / 4.65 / 4.56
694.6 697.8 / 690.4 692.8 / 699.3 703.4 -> 0.036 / 4.67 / 4.55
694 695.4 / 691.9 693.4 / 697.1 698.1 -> 0.038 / 4.65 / 4.56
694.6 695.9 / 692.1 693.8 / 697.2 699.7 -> 0.040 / 4.69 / 4.54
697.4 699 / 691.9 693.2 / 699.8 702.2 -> 0.024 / 4.65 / 4.52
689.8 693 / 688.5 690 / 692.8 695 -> -0.031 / 4.6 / 4.6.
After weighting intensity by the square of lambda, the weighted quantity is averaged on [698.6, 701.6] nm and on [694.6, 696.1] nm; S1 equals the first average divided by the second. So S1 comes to 1.03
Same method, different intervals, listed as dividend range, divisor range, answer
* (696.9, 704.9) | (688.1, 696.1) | 1.01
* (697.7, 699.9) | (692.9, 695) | 1.00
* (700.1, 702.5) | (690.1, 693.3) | 1.01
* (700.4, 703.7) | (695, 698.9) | 1.01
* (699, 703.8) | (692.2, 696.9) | 1.01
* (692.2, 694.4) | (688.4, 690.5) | 1.02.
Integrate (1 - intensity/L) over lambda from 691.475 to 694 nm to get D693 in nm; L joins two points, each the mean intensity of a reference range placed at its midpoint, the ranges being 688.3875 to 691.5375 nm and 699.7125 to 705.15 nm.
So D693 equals -0.027 nm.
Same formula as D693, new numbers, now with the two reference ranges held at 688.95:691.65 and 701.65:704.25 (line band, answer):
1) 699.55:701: 0.007 nm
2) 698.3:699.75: -0.008 nm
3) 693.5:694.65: 0.001 nm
